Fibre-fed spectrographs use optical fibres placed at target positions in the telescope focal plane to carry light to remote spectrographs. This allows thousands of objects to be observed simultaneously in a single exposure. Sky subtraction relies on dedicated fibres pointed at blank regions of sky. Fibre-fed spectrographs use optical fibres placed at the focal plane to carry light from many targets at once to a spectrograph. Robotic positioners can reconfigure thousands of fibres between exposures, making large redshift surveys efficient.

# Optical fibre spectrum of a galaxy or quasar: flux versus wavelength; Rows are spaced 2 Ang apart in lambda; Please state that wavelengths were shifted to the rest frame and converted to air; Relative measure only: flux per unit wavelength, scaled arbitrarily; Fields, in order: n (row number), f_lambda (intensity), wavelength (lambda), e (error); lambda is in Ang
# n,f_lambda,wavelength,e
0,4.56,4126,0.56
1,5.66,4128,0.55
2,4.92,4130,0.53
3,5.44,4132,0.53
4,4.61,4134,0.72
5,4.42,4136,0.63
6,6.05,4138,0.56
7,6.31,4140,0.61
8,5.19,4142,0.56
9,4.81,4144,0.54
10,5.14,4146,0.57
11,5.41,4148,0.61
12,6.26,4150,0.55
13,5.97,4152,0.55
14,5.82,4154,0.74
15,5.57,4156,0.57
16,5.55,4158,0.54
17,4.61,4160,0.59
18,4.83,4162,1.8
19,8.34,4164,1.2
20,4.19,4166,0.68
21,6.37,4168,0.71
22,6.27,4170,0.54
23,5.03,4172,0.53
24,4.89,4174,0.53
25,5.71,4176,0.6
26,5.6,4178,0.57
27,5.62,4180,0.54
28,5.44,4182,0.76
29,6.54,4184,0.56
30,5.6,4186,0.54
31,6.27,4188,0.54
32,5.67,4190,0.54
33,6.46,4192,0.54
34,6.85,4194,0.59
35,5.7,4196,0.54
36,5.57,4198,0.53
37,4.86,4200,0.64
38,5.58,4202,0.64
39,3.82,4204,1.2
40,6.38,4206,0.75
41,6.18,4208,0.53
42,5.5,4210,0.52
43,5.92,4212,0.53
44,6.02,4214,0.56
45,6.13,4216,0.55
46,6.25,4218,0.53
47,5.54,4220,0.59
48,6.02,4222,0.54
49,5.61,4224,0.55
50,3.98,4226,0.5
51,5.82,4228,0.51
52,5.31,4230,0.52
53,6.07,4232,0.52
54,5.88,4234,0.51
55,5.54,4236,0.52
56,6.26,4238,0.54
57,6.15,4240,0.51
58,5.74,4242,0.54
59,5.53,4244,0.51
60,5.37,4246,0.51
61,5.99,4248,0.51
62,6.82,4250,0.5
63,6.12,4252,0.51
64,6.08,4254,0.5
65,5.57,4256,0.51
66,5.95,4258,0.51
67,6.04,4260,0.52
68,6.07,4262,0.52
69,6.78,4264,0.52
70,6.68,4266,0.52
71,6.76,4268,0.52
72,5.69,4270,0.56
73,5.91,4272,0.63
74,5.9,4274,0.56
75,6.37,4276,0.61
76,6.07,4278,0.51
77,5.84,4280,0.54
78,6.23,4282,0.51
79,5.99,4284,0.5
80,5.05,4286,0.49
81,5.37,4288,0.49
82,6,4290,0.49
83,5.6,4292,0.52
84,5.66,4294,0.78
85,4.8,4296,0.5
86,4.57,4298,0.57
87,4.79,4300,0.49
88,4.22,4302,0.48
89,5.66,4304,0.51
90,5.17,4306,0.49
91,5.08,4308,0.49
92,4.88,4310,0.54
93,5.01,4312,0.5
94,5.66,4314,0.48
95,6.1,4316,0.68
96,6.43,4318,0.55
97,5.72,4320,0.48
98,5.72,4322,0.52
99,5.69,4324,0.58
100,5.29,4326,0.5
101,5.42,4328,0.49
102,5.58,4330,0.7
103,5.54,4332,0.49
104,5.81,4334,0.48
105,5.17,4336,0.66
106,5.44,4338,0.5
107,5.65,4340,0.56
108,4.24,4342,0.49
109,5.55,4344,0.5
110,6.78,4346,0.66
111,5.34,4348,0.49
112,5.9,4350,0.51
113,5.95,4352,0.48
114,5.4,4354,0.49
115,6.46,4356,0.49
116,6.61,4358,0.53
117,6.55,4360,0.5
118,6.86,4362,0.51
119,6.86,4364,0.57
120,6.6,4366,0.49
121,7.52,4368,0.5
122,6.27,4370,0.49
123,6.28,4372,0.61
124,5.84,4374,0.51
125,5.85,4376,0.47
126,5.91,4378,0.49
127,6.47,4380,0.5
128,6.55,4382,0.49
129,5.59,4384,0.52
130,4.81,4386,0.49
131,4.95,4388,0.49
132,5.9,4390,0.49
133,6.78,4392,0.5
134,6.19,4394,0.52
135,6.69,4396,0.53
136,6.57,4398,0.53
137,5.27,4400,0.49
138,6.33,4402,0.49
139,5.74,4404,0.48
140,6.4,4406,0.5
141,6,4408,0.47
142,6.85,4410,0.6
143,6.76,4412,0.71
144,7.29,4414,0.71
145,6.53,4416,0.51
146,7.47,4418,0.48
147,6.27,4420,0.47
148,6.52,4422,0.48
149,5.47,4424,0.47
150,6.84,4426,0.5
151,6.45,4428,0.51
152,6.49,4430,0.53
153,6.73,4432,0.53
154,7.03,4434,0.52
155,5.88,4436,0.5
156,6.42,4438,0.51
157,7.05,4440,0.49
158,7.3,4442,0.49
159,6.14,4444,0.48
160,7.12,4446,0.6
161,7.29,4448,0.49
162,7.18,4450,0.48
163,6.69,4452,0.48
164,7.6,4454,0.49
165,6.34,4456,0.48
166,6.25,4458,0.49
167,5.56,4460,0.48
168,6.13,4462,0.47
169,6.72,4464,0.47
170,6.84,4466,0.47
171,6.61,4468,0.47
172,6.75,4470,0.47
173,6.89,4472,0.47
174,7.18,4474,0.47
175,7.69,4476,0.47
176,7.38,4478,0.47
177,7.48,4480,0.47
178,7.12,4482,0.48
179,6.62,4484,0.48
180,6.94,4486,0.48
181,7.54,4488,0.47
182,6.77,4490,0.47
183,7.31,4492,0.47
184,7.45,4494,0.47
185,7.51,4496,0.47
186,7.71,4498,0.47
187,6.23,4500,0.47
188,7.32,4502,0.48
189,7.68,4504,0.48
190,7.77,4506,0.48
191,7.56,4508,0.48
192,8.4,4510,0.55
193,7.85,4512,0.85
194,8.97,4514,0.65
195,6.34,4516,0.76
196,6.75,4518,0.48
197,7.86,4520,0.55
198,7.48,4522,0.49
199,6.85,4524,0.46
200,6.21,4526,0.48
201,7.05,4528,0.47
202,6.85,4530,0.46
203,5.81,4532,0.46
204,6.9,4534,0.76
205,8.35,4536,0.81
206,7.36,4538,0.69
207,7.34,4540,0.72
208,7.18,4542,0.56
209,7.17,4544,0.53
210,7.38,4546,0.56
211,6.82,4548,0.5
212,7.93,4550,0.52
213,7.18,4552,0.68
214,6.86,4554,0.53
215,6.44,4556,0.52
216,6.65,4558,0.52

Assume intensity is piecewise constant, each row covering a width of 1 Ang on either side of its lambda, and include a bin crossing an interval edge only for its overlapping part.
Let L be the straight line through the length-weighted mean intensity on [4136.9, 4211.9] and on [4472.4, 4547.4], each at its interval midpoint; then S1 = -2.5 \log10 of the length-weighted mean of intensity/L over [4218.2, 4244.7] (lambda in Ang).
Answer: 0.05 mag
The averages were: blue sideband 5.68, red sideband 7.27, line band 5.67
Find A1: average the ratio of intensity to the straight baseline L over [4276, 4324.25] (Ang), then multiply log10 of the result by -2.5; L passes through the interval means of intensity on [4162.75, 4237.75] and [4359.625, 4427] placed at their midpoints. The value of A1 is 0.10 mag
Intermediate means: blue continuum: 5.75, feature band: 5.49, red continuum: 6.31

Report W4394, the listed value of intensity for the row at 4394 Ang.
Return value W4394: 6.19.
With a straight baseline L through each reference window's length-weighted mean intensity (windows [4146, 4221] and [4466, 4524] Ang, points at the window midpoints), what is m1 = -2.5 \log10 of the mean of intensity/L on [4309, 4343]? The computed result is 0.18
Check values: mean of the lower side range 5.73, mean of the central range 5.49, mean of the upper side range 7.31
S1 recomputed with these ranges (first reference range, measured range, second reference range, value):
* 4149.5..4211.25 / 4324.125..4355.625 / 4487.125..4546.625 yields 0.163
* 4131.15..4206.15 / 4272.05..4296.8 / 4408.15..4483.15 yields 0.059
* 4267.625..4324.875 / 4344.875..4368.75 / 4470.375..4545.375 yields -0.057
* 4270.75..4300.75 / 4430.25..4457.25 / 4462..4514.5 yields 0.016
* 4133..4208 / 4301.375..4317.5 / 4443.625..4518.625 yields 0.188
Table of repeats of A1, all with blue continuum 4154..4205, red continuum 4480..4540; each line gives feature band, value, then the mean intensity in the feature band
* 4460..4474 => 0.07 mag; 6.62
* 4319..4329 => 0.14 mag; 5.57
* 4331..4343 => 0.21 mag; 5.31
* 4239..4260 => 0.01 mag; 5.94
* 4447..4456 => -0.02 mag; 7.1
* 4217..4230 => 0.06 mag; 5.52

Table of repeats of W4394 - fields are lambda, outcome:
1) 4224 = 5.61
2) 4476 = 7.69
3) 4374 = 5.84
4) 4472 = 6.89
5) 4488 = 7.54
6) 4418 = 7.47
